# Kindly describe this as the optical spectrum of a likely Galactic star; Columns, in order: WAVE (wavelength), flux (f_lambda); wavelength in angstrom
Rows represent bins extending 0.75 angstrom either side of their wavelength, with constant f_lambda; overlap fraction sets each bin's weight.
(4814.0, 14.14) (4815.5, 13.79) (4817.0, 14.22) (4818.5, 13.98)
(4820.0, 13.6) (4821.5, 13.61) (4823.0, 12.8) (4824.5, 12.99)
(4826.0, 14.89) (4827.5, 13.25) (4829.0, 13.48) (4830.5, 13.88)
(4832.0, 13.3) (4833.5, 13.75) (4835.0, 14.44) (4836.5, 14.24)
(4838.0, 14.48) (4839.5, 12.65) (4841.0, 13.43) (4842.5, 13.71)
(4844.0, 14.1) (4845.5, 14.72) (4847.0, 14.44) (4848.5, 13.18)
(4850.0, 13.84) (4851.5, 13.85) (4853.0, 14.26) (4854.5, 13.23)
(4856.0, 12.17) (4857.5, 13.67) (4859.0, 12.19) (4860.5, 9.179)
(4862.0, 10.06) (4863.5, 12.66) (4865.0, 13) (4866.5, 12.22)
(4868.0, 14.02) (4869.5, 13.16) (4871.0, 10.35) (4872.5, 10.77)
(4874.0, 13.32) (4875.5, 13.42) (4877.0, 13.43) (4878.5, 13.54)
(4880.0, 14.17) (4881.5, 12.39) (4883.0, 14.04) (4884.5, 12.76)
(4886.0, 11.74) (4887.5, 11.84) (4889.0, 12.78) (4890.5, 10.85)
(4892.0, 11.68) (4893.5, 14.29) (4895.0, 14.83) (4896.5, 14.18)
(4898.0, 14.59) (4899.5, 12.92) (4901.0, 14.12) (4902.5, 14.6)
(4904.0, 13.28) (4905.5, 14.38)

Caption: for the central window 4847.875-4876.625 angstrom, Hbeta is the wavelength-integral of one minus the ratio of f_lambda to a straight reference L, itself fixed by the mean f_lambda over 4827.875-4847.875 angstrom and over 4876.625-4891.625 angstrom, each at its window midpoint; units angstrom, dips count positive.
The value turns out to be 1.5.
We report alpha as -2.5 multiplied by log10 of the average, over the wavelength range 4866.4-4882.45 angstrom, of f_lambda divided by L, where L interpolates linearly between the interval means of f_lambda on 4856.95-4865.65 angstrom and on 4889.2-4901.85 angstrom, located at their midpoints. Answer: -0.04 mag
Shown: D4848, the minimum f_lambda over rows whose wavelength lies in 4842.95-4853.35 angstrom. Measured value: 13.18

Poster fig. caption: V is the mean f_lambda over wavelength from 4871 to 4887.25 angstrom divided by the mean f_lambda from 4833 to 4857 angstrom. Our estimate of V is 0.9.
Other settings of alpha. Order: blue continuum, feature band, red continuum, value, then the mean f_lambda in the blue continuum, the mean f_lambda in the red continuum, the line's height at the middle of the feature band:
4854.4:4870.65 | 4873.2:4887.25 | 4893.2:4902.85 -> 0.01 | 12.2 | 14.2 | 13.2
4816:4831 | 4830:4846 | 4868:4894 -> -0.04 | 13.7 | 12.6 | 13.4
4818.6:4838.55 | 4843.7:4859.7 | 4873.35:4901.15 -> -0.01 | 13.7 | 13.2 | 13.5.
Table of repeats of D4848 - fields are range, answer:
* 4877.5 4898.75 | 10.85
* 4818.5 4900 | 9.179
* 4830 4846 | 12.65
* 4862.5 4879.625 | 10.35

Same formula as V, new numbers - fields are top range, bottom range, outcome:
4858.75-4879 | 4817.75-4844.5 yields 0.89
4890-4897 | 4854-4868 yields 1.09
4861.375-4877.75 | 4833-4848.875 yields 0.89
